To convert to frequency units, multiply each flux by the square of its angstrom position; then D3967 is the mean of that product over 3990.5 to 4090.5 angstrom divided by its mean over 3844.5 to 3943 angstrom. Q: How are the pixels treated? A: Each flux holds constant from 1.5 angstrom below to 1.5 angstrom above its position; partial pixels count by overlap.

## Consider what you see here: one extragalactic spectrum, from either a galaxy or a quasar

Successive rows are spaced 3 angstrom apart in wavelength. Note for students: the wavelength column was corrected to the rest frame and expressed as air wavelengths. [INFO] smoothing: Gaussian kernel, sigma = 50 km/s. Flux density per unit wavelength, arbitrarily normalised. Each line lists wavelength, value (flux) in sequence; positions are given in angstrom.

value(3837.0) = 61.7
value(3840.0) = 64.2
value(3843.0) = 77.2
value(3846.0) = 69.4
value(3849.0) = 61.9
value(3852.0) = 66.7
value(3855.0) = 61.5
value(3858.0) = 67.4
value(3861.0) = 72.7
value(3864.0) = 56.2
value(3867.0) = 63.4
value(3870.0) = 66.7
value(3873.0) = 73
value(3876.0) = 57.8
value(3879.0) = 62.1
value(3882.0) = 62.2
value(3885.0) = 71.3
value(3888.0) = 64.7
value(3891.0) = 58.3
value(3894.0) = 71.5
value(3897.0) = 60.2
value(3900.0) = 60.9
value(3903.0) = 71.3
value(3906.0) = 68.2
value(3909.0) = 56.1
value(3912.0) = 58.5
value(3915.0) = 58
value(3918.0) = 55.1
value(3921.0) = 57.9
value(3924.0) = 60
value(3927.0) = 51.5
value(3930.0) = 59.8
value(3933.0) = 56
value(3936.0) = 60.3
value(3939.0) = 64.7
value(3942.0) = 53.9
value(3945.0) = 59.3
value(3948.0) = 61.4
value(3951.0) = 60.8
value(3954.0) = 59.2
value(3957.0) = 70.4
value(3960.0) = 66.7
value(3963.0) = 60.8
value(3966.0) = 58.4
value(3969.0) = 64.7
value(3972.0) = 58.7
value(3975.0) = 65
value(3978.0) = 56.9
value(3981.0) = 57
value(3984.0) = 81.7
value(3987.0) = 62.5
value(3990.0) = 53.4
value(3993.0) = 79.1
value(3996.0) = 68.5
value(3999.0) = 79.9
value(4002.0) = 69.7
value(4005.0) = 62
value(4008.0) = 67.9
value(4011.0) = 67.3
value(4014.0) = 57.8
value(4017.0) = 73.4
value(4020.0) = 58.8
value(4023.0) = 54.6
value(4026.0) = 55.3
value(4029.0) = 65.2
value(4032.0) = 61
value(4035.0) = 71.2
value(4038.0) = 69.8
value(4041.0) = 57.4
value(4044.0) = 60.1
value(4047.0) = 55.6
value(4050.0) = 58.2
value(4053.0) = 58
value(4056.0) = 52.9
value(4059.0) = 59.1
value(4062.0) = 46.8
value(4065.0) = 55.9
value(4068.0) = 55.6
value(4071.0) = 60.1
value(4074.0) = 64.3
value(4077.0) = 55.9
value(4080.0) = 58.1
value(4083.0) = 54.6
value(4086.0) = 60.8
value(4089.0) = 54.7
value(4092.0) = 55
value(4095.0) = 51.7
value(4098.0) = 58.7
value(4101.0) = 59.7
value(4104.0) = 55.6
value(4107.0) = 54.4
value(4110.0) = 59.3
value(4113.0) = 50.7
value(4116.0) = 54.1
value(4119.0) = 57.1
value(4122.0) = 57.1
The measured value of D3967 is 1.1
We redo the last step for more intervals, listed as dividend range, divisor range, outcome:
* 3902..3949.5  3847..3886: 0.94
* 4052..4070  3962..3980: 0.94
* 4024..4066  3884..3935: 1.04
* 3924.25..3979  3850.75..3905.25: 0.97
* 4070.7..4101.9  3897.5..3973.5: 1.02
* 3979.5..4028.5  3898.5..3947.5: 1.15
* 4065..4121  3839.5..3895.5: 0.97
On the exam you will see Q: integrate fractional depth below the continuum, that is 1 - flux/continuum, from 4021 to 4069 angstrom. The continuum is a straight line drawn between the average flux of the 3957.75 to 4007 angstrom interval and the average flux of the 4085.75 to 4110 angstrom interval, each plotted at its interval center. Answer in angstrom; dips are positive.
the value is 1.5 angstrom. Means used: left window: 65.4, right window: 56.3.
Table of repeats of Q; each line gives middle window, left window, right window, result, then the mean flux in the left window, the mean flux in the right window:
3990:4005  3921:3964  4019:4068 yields -2.9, 60.3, 58.6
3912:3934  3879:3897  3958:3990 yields 2.4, 64.9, 62.9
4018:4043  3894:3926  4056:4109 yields -1.8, 61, 56.5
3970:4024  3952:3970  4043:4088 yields -3.7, 63.3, 57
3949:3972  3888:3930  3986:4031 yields 0.1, 60.7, 65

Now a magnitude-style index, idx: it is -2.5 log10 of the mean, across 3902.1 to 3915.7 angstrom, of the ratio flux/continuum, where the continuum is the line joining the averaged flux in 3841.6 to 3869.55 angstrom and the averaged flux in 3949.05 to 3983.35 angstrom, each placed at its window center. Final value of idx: 0.034 mag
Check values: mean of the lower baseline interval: 66.2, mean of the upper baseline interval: 62.2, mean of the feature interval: 62.3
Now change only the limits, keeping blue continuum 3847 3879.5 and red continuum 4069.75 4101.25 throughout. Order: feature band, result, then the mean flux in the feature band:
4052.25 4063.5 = 0.086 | 53.9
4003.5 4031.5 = -0.049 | 62.4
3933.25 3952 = 0.041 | 59.8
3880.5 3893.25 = -0.011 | 64.6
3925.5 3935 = 0.119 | 56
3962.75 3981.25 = 0.013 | 60.4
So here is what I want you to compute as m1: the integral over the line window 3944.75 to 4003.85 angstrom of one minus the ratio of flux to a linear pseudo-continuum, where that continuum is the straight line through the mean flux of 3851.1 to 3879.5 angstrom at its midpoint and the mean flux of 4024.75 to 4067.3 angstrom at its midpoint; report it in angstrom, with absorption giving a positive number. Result -3.4 angstrom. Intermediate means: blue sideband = 64.8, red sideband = 59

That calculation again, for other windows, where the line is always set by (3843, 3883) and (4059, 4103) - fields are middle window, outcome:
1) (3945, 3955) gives 0.23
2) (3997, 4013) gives -2.51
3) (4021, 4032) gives 0.00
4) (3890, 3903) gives 0.00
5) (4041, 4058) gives 0.24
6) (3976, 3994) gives -1.29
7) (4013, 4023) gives -0.54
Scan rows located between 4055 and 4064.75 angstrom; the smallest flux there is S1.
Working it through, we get 46.8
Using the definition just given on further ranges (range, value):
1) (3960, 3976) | 58.4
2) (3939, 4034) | 53.4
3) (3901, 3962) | 51.5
